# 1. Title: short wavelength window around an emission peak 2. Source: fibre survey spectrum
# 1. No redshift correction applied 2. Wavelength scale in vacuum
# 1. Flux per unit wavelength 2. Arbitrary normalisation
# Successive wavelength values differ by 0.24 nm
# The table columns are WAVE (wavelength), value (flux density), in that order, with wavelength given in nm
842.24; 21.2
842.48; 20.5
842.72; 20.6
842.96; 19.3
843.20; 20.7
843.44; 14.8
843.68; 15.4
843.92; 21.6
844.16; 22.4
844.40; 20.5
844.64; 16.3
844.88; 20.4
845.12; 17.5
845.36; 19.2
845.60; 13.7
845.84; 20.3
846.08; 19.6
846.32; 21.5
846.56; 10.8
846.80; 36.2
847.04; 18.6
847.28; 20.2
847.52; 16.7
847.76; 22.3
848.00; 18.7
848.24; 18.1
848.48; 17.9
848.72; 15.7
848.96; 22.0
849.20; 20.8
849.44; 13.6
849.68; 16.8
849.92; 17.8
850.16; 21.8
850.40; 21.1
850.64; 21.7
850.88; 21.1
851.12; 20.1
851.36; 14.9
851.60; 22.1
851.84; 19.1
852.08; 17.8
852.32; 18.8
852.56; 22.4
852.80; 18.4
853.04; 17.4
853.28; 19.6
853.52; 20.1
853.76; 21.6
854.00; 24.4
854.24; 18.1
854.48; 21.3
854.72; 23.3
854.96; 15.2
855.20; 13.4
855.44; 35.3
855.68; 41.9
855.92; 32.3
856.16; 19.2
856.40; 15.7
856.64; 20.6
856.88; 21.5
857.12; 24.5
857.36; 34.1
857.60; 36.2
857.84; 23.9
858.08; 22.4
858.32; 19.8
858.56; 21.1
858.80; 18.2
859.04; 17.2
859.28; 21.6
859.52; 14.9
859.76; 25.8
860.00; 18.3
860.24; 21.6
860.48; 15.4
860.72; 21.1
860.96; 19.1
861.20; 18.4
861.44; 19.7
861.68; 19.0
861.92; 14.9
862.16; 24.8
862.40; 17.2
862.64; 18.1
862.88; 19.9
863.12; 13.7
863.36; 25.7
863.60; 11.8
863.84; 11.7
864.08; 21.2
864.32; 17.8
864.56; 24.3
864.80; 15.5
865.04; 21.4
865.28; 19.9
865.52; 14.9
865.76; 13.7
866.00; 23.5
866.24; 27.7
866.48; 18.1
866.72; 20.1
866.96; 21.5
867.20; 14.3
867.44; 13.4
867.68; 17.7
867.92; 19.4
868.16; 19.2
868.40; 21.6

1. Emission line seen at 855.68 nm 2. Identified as [S II]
